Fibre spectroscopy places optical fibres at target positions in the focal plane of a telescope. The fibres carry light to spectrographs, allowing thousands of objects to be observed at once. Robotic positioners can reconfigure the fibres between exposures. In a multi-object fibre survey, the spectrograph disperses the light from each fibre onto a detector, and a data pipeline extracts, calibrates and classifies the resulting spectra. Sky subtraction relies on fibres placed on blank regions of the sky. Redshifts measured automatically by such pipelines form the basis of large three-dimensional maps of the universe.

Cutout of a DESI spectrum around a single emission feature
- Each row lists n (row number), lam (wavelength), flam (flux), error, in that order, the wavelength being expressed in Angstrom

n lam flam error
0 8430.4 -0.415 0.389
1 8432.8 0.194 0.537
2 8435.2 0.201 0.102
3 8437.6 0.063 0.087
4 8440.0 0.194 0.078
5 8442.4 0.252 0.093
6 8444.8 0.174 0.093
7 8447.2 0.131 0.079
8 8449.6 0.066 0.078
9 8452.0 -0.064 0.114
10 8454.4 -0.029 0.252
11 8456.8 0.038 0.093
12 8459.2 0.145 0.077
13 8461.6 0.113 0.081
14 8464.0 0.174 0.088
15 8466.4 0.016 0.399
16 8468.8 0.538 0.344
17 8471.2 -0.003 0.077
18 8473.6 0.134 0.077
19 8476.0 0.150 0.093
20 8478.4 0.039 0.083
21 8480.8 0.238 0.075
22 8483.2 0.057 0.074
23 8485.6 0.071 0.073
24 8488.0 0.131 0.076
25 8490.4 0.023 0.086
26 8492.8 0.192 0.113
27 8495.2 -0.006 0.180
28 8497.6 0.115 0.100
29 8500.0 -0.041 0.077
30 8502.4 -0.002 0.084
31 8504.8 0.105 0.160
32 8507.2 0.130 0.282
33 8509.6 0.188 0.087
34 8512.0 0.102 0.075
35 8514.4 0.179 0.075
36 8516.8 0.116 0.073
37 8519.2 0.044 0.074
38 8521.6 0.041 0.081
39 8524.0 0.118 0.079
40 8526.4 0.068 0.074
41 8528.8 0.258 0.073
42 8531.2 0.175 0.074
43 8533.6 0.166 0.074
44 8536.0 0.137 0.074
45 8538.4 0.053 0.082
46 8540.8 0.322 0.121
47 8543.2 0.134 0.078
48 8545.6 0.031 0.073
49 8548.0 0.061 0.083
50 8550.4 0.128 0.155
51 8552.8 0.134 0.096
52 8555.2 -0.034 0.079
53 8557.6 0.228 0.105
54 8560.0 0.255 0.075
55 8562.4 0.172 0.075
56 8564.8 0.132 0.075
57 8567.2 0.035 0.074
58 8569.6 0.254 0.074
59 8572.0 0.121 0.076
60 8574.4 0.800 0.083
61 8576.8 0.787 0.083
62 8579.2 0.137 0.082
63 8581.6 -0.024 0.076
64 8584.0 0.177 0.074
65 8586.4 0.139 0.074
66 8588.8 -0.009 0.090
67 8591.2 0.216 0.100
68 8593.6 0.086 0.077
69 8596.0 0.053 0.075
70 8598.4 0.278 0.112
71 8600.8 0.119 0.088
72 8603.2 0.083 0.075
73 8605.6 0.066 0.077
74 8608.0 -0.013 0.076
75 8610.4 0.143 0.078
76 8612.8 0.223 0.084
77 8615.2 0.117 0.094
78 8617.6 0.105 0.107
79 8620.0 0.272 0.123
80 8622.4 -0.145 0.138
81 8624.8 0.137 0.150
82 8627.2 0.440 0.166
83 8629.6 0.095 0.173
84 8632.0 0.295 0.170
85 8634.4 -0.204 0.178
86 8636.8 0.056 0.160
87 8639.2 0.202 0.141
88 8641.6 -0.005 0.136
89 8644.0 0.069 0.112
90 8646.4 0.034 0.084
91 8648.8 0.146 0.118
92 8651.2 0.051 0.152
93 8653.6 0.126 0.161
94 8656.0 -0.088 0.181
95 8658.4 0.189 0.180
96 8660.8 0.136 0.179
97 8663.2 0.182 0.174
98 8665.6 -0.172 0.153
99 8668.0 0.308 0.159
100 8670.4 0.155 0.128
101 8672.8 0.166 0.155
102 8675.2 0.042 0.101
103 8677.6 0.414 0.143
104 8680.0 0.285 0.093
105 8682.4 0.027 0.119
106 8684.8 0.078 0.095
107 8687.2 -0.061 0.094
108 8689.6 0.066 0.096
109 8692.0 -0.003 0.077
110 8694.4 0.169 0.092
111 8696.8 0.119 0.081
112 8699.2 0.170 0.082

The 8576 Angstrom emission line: H-beta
